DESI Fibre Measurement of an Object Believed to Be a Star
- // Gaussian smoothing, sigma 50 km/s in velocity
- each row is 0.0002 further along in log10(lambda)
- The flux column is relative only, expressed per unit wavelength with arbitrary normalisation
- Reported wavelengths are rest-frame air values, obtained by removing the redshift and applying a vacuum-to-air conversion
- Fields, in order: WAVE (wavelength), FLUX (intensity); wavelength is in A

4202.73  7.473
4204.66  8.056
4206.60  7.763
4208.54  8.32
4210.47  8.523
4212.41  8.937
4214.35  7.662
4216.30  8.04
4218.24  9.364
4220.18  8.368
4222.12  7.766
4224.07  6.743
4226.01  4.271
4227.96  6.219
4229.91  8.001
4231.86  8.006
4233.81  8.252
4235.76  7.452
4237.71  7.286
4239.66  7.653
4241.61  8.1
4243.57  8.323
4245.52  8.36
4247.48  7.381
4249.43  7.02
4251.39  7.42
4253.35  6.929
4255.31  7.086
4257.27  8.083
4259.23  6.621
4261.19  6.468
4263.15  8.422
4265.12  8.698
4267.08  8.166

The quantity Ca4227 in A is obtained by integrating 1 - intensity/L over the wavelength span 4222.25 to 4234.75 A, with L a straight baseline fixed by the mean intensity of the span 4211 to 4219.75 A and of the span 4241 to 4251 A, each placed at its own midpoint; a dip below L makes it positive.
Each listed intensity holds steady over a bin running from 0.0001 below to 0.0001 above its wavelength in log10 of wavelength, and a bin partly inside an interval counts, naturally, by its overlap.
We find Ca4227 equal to 1.9 A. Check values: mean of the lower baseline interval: 8.49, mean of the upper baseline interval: 7.8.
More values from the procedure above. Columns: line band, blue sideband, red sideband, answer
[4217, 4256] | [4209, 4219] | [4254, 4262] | 1.2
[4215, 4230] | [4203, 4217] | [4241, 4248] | 1.5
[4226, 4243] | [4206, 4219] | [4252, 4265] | 0.9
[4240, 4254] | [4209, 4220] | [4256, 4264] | 0.1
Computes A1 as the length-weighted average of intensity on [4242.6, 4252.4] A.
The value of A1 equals 7.7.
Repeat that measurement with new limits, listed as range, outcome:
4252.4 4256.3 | 7.01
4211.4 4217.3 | 8.21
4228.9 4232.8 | 7.98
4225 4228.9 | 5.26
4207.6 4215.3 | 8.37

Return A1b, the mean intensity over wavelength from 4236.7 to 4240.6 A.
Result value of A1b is 7.47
